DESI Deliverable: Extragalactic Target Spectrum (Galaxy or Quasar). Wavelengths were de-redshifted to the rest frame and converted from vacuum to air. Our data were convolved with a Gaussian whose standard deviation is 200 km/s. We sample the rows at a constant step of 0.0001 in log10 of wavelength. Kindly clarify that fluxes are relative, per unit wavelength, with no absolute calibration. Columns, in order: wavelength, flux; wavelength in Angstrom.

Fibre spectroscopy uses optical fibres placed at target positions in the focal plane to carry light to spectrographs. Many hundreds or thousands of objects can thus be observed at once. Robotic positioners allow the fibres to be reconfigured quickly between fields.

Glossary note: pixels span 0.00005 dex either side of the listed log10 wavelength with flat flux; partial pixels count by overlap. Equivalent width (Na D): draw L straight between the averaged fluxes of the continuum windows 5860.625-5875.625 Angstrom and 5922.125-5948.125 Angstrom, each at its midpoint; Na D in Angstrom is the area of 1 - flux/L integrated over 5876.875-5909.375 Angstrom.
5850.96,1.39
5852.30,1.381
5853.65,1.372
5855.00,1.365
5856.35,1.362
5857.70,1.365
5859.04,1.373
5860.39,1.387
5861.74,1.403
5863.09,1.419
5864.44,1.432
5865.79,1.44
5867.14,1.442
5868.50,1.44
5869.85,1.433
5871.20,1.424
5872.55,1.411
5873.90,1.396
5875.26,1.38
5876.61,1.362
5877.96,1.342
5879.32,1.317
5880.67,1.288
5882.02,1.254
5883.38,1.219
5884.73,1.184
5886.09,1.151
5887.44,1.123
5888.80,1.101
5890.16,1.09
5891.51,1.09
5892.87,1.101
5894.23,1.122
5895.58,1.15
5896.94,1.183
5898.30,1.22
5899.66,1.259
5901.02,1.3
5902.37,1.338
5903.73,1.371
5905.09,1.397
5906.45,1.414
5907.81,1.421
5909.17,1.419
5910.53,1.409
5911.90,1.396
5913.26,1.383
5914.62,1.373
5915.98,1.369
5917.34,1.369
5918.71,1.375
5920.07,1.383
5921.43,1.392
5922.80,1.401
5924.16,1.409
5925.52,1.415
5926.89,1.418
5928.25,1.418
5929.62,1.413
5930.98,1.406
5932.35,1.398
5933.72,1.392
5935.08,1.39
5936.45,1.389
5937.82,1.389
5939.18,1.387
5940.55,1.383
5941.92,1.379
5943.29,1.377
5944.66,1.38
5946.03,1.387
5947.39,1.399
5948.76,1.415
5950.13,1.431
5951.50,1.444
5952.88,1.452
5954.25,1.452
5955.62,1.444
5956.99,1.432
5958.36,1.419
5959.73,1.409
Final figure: 3.9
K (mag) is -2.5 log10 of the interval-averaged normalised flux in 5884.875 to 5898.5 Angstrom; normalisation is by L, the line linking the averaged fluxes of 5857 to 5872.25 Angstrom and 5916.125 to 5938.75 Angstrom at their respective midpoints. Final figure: 0.24 mag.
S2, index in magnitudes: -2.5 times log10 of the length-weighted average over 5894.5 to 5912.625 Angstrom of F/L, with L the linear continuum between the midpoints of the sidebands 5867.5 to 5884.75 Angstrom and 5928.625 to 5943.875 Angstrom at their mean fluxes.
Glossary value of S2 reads 0.036 mag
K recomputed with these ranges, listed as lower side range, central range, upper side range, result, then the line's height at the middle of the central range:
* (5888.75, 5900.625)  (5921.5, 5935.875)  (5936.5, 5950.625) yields -0.07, 1.32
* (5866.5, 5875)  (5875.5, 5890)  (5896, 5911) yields 0.13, 1.39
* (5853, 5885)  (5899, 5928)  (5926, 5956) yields 0.01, 1.39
